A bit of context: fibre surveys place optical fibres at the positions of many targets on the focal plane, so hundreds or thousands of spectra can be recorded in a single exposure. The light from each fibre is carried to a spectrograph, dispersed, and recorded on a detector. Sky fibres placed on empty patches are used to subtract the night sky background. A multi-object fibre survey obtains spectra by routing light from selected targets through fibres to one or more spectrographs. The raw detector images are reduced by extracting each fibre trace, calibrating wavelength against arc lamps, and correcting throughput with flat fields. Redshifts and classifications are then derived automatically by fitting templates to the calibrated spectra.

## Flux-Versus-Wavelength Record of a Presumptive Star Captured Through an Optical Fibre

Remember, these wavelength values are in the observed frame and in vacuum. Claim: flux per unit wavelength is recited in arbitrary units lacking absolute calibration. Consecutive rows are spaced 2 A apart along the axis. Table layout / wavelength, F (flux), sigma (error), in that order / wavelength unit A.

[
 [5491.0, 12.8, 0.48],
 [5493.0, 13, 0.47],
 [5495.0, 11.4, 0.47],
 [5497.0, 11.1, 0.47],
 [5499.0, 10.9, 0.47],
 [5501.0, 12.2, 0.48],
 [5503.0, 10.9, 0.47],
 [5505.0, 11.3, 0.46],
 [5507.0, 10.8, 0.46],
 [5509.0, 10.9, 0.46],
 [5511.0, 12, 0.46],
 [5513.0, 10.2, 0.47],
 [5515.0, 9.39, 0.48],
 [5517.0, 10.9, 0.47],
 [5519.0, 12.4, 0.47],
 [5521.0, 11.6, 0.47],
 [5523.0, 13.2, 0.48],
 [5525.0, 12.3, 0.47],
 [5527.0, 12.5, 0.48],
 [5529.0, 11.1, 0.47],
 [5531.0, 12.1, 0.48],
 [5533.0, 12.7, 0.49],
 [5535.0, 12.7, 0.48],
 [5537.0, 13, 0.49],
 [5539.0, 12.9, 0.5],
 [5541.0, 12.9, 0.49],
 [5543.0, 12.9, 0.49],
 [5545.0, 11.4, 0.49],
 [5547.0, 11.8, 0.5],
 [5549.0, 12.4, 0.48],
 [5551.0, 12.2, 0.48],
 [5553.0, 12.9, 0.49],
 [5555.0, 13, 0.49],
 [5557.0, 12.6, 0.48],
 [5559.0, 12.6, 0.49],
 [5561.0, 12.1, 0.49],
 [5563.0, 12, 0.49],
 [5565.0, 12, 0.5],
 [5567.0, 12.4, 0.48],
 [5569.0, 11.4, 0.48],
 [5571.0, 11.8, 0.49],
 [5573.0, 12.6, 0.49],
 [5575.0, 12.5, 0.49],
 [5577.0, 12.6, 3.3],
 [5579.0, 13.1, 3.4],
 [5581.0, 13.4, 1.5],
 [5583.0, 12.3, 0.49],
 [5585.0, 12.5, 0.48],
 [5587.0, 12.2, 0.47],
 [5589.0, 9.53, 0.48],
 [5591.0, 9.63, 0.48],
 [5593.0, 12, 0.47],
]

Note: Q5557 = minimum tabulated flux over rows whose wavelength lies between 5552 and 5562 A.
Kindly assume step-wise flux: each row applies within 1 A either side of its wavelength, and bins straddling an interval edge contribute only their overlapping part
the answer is 12.1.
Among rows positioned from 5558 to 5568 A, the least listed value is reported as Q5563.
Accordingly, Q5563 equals 12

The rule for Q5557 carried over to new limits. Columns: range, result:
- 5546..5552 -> 11.8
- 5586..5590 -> 9.53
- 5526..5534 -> 11.1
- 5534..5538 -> 12.7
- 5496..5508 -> 10.8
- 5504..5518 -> 9.39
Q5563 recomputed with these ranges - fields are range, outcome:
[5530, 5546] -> 11.4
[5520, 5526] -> 11.6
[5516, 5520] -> 10.9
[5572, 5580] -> 12.5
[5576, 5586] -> 12.3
